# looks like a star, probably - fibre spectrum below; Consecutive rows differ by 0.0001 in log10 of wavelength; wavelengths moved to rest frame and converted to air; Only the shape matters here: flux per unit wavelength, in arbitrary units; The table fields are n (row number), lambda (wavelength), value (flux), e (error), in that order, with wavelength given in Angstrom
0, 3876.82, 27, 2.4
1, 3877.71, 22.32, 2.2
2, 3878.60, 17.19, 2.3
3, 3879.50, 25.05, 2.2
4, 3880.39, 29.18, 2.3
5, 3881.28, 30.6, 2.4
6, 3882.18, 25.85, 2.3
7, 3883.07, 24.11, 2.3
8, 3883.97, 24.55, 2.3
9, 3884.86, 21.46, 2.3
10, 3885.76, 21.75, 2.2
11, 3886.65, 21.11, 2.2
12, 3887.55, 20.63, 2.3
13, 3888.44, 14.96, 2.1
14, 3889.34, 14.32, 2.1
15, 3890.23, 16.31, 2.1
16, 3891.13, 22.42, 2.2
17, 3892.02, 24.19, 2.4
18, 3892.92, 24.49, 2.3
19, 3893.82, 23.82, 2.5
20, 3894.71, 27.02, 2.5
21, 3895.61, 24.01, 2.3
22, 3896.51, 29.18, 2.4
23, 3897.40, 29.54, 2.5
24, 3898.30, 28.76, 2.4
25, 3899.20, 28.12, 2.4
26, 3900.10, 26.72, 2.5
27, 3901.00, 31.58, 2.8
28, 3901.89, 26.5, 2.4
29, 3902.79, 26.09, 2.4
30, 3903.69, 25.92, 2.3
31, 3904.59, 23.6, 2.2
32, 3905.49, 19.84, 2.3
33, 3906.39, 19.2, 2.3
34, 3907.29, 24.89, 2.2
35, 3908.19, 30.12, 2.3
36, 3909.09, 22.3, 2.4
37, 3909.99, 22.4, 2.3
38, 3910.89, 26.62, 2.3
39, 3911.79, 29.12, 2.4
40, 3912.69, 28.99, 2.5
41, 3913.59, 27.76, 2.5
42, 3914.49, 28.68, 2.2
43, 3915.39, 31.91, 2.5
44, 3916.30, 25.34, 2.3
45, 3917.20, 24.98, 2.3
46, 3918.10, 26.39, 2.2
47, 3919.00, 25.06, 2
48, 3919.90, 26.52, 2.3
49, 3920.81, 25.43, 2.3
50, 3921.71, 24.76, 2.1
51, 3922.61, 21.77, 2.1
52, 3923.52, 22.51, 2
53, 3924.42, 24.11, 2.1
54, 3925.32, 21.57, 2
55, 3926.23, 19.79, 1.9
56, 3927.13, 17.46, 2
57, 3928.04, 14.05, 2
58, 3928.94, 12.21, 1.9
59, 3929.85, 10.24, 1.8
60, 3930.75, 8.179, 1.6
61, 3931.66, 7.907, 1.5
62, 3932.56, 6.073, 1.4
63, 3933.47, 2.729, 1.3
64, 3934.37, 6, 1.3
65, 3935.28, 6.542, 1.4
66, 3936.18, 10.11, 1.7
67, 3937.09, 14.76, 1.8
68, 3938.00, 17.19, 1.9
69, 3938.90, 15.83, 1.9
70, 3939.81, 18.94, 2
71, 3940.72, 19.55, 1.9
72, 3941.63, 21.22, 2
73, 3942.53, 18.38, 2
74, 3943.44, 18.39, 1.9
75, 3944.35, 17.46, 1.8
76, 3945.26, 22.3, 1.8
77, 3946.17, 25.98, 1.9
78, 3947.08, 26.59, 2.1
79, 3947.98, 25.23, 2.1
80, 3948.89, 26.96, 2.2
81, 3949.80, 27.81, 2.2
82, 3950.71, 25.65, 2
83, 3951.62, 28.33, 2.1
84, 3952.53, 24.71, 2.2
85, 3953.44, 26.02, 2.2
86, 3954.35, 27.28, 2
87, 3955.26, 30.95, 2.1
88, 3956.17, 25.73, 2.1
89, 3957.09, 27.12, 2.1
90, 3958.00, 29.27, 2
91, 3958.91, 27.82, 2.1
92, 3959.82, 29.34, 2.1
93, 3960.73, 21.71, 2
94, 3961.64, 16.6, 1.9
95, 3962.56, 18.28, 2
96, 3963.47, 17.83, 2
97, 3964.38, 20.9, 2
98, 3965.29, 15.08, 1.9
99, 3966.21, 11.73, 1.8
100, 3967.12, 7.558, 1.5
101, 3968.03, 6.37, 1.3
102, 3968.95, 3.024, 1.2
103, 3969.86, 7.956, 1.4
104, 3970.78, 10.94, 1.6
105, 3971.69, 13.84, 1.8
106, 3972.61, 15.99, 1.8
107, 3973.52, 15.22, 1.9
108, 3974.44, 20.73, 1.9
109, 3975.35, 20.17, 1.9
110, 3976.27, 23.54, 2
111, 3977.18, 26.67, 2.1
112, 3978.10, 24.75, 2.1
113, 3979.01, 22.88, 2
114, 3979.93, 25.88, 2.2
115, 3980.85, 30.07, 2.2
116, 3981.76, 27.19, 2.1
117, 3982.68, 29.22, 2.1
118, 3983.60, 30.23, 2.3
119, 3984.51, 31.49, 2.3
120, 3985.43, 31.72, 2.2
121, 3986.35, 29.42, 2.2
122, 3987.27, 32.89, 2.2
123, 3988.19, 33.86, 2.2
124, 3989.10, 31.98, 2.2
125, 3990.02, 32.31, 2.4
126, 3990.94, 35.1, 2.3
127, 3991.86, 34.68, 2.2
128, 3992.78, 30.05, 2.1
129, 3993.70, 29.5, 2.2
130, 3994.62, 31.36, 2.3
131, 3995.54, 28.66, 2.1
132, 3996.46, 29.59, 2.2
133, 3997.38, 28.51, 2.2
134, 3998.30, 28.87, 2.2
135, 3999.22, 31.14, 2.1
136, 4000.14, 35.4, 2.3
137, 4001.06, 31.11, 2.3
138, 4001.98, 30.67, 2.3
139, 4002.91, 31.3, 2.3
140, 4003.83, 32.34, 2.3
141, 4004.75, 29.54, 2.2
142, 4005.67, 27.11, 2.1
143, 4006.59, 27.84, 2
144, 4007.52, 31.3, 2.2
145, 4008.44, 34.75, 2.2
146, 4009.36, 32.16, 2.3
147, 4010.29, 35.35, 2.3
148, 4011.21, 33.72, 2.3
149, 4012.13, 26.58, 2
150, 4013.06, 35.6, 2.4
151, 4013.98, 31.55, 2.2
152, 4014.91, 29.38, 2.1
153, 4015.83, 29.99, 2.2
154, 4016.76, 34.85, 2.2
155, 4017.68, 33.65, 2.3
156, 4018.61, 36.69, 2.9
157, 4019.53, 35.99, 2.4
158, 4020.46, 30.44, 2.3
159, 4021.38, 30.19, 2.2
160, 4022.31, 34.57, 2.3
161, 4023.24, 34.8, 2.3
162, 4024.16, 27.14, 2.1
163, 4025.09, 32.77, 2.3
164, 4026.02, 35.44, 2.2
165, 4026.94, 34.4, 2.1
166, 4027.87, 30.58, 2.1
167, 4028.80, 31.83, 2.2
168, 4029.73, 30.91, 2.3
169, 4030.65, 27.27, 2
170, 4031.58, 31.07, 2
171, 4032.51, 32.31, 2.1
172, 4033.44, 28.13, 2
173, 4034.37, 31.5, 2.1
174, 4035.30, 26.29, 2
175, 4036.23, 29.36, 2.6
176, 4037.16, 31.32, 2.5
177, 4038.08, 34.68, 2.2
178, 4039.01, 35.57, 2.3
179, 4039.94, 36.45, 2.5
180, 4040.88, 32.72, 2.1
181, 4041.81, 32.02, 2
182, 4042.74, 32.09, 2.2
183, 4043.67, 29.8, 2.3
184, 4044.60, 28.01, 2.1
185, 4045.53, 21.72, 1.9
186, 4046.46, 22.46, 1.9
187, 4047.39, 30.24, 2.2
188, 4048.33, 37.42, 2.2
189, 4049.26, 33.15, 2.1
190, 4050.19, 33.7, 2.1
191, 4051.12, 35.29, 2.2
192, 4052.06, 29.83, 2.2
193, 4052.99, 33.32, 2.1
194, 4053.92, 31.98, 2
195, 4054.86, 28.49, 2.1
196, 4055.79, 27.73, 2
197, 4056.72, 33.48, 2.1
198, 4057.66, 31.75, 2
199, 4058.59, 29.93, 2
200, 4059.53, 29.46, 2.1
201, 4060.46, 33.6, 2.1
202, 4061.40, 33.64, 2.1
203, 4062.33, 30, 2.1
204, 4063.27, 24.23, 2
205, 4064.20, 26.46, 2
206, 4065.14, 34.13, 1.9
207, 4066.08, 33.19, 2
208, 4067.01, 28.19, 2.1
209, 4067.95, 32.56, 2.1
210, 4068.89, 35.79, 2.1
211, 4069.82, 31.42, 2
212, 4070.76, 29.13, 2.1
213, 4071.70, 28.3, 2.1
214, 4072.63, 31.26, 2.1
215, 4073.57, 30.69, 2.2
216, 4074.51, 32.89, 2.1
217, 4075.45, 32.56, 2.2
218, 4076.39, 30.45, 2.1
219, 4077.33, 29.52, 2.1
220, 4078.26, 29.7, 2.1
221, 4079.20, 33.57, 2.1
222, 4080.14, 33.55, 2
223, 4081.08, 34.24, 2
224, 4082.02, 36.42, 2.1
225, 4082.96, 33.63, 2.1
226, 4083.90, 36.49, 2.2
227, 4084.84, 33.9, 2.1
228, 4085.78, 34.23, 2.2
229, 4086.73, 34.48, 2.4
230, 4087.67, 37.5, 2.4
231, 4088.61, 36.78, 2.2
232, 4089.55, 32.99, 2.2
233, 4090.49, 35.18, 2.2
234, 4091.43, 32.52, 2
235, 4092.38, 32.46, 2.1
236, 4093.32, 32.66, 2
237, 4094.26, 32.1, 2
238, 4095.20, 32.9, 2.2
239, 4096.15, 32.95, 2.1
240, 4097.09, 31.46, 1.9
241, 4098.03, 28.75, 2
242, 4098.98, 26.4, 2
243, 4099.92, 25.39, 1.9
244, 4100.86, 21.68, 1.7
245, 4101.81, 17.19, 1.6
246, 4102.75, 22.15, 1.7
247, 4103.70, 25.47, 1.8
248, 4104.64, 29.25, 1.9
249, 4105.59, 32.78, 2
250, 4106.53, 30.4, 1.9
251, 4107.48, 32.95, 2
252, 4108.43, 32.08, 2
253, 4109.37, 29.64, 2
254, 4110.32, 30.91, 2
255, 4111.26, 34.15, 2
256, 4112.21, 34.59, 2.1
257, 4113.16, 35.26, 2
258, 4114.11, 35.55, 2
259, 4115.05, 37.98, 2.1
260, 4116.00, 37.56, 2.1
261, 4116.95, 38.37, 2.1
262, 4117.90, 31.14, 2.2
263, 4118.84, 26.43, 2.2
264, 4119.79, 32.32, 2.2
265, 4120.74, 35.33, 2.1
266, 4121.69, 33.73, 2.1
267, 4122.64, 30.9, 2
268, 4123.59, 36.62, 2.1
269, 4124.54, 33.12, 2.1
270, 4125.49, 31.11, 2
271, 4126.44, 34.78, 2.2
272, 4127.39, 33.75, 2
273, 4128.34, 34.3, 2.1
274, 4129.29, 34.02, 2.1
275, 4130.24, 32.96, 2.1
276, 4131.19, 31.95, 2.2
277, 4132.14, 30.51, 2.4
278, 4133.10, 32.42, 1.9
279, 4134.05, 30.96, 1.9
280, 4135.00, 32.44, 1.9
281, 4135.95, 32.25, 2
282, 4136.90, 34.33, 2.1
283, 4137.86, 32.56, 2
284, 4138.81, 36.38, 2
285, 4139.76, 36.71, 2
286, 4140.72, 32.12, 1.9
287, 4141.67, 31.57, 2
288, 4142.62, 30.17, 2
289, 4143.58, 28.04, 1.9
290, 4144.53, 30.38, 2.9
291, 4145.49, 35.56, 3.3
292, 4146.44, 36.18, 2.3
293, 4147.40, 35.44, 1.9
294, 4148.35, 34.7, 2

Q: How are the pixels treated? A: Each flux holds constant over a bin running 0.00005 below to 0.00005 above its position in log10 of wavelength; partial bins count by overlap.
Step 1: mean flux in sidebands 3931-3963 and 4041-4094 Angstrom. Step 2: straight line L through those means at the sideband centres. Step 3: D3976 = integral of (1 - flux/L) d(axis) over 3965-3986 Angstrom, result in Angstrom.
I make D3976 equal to 3.2 Angstrom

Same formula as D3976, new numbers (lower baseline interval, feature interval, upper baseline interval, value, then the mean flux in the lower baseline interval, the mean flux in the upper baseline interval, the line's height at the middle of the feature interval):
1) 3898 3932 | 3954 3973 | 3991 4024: 6.4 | 23.4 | 31.7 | 27.7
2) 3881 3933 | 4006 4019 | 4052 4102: -1.9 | 23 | 31.4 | 28.2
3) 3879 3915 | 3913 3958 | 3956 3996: 6.4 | 24.8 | 23.6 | 24.2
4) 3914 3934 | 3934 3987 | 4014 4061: 5.1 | 19.4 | 31.5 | 23.3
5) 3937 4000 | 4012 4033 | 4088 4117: -4.2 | 23.8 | 31.2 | 26.8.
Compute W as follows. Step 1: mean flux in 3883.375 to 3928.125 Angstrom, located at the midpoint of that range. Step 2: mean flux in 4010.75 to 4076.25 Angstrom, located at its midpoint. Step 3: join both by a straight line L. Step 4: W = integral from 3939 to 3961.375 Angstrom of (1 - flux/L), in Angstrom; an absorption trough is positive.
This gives 1.8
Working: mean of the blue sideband 24.3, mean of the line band 24.5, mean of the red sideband 31.4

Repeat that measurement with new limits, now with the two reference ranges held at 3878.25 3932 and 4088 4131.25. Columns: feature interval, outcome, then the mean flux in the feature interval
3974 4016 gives -4.4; 30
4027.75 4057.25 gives -2.0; 31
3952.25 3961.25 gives -0.5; 27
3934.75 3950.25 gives 3.4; 19.5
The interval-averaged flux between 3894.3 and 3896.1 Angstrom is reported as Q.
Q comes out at 25.5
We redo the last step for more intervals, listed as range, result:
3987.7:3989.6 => 33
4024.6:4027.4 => 34.2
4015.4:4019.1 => 33.9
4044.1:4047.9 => 25.7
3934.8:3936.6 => 8.27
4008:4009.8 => 33.5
